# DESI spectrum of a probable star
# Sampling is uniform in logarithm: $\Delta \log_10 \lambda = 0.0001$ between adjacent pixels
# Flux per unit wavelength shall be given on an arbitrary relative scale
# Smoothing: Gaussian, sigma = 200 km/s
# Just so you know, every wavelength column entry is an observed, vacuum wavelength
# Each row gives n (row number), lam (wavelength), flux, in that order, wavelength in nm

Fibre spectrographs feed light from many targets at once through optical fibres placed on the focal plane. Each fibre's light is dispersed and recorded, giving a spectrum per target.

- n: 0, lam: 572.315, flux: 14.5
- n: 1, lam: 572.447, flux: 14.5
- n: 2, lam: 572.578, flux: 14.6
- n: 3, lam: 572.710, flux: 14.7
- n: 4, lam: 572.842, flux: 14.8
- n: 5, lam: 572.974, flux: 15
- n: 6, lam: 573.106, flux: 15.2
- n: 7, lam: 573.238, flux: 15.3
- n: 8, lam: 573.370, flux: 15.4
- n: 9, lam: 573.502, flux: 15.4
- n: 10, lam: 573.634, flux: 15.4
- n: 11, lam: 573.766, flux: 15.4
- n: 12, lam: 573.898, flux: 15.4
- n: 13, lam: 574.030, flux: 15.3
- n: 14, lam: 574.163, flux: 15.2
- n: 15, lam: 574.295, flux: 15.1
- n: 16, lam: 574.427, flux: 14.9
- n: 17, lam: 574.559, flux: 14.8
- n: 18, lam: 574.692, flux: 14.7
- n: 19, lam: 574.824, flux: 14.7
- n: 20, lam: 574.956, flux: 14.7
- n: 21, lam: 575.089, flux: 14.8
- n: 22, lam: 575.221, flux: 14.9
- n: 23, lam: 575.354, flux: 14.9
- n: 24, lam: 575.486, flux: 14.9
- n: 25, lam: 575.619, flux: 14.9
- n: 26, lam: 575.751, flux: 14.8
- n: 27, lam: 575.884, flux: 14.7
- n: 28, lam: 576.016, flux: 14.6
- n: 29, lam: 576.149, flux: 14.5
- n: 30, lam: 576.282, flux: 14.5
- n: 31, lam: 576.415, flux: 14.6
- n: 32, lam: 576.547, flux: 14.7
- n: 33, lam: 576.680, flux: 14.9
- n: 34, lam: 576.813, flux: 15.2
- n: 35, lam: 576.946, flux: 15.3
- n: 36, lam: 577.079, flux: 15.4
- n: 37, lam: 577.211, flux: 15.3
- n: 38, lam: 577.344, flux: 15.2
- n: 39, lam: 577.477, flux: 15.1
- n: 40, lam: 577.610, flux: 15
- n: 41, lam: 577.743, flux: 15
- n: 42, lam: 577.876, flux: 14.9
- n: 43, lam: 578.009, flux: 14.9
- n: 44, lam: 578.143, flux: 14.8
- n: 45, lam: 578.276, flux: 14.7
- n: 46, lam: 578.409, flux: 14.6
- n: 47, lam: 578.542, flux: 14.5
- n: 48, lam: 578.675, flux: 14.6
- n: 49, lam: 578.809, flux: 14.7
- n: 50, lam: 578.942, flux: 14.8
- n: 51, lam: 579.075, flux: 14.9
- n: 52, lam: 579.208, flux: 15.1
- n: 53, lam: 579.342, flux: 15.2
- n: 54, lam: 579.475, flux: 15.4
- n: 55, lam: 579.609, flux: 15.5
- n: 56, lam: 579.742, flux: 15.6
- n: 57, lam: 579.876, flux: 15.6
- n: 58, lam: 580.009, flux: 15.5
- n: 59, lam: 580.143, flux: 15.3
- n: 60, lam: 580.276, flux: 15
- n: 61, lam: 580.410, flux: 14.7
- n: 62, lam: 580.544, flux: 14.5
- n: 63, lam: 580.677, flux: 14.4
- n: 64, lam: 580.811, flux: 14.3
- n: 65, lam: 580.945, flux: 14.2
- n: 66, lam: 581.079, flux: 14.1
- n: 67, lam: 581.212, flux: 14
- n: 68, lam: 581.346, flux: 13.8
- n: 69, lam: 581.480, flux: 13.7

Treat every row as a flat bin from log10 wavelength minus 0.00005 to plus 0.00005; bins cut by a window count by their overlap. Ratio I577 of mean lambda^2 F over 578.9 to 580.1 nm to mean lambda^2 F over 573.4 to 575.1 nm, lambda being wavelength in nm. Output 1.03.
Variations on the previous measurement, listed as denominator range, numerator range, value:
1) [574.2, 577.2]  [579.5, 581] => 1.02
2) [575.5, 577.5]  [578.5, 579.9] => 1.02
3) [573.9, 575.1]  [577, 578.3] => 1.02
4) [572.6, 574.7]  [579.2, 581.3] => 1.01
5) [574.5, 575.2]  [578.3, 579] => 1.01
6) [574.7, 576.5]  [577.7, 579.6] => 1.02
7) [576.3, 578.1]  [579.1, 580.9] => 1.01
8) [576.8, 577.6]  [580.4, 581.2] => 0.95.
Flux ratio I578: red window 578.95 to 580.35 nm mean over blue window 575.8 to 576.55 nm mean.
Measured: 1.0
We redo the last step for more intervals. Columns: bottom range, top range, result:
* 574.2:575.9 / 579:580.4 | 1.03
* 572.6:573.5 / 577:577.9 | 1.01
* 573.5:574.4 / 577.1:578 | 0.99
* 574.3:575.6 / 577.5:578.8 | 1.00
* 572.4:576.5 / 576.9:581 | 1.00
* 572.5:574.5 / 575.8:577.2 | 0.98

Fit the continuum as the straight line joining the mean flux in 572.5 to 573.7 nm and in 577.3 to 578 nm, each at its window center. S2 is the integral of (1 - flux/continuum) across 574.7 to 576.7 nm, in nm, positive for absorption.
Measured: 0.04 nm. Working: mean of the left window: 15.1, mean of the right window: 15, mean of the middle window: 14.7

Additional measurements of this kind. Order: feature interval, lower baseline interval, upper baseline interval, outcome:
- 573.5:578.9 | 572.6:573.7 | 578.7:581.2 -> 0.039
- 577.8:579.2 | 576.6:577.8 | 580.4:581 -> 0.011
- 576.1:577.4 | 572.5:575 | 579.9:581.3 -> -0.008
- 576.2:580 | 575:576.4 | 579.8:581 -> -0.056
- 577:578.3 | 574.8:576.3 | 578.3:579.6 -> -0.018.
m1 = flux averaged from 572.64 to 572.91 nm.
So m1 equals 14.7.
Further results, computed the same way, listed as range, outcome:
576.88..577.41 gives 15.3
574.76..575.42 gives 14.8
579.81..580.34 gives 15.4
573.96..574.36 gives 15.2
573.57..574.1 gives 15.4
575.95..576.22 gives 14.5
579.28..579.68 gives 15.4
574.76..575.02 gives 14.7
